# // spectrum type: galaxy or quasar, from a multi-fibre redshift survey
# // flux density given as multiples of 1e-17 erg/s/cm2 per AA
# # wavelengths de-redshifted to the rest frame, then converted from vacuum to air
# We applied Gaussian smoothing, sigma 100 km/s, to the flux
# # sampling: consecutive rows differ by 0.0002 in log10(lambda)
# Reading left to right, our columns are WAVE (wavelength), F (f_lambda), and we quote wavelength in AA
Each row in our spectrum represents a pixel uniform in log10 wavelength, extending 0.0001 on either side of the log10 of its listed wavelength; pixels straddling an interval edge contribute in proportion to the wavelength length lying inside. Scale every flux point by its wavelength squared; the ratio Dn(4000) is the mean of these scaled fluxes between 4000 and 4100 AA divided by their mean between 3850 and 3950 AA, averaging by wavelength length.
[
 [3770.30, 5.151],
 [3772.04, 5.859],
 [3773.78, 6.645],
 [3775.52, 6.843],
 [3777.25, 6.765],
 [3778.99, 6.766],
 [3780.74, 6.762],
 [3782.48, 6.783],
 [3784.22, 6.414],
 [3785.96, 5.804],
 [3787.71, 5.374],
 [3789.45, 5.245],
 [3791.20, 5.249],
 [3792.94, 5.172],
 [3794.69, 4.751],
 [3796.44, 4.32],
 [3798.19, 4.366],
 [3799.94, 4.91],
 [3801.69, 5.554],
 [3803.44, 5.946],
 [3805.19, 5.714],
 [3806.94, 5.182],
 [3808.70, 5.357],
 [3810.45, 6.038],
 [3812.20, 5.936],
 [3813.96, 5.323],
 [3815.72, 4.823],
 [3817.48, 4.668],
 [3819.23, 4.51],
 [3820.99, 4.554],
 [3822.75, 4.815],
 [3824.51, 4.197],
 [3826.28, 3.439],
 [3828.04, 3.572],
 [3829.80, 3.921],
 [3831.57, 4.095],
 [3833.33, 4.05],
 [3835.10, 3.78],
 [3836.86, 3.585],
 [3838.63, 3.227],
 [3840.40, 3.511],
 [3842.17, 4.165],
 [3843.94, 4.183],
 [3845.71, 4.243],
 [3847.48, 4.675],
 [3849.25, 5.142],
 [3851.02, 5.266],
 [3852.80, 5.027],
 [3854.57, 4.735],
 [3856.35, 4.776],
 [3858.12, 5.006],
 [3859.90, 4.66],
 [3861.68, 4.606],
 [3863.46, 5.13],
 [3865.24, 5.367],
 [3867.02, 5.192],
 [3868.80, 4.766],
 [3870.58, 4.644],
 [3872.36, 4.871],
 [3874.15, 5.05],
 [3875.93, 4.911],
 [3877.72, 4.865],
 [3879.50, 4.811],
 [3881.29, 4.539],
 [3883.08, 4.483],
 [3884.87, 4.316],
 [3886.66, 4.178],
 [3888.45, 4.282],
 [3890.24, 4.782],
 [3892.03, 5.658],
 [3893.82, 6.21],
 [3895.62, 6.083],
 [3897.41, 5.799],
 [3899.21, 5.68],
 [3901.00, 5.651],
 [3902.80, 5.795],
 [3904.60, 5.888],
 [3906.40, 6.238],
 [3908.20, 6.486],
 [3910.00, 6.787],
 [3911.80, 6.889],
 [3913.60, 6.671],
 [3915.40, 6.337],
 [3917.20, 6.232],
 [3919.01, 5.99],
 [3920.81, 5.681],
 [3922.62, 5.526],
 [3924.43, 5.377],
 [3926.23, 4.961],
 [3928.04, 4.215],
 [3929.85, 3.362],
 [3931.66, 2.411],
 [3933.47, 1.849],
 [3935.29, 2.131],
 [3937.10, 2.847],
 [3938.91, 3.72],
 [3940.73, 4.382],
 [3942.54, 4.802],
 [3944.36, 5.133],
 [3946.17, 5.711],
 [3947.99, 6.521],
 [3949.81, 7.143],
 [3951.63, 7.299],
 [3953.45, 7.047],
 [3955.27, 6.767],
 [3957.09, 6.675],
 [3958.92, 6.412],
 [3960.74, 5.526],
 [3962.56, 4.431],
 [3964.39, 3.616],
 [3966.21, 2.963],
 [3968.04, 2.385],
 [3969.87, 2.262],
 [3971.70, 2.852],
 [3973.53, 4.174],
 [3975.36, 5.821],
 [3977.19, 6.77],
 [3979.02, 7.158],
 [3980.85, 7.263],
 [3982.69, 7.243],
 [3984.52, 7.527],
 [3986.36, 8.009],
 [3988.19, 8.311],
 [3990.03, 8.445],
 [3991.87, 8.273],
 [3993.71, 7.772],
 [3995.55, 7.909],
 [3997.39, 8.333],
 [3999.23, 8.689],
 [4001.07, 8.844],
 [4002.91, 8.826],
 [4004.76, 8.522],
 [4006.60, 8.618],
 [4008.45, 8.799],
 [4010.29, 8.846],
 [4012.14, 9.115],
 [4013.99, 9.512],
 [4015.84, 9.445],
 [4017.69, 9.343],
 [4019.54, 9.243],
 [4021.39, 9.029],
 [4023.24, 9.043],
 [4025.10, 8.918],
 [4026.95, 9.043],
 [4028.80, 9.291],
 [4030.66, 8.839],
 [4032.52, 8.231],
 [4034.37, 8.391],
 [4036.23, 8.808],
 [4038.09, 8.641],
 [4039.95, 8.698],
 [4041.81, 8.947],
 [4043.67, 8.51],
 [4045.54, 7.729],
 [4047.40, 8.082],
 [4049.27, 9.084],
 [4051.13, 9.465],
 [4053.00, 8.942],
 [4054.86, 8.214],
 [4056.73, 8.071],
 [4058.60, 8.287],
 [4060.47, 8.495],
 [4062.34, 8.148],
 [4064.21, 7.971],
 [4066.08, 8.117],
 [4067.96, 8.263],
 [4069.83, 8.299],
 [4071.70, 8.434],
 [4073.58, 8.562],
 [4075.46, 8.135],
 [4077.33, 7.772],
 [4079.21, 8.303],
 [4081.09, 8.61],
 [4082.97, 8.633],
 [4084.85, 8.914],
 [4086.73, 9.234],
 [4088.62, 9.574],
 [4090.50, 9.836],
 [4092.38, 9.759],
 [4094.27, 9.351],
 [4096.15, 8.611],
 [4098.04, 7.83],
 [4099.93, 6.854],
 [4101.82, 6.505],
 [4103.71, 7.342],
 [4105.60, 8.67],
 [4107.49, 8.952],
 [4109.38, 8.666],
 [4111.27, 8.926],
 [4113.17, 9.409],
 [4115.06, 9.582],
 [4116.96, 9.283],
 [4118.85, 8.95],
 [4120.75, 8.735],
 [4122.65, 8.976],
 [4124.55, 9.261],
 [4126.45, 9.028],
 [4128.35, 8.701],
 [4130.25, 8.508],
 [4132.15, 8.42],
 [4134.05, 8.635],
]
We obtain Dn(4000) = 1.9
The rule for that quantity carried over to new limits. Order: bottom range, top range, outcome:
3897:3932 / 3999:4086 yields 1.64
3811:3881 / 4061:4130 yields 2.14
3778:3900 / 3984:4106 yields 1.93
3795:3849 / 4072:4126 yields 2.19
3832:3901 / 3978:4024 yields 1.91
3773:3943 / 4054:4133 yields 1.93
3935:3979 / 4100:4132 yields 1.88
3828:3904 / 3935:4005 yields 1.36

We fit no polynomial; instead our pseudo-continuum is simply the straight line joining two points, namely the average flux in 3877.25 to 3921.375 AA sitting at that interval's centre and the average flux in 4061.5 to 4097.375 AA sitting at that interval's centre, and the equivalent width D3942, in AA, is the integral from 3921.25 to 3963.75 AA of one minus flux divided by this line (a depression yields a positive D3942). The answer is 9.4 AA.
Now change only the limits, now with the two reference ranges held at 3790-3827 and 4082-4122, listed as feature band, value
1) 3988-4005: -2.3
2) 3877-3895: 3.5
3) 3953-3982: 7.9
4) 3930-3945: 7.4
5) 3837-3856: 3.8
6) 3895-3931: 3.2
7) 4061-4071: 0.1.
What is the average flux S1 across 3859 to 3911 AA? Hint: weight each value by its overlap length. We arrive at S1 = 5.24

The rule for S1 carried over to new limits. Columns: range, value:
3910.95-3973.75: 4.87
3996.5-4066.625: 8.72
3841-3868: 4.8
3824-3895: 4.56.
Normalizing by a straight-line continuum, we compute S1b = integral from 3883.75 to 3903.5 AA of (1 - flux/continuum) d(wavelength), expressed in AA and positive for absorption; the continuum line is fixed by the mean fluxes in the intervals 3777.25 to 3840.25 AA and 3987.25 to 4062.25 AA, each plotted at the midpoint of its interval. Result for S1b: 3.5 AA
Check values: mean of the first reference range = 4.98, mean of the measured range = 5.3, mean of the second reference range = 8.68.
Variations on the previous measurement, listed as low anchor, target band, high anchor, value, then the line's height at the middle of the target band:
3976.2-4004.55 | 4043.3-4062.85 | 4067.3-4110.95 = -0.38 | 8.3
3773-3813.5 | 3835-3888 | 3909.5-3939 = 6.27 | 5.22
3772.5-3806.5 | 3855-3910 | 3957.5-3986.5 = 2.99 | 5.48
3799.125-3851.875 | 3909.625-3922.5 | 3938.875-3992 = -2.17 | 5.39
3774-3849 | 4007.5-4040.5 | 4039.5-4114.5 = -4.91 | 7.8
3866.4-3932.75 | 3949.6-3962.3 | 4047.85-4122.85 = -0.56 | 6.28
